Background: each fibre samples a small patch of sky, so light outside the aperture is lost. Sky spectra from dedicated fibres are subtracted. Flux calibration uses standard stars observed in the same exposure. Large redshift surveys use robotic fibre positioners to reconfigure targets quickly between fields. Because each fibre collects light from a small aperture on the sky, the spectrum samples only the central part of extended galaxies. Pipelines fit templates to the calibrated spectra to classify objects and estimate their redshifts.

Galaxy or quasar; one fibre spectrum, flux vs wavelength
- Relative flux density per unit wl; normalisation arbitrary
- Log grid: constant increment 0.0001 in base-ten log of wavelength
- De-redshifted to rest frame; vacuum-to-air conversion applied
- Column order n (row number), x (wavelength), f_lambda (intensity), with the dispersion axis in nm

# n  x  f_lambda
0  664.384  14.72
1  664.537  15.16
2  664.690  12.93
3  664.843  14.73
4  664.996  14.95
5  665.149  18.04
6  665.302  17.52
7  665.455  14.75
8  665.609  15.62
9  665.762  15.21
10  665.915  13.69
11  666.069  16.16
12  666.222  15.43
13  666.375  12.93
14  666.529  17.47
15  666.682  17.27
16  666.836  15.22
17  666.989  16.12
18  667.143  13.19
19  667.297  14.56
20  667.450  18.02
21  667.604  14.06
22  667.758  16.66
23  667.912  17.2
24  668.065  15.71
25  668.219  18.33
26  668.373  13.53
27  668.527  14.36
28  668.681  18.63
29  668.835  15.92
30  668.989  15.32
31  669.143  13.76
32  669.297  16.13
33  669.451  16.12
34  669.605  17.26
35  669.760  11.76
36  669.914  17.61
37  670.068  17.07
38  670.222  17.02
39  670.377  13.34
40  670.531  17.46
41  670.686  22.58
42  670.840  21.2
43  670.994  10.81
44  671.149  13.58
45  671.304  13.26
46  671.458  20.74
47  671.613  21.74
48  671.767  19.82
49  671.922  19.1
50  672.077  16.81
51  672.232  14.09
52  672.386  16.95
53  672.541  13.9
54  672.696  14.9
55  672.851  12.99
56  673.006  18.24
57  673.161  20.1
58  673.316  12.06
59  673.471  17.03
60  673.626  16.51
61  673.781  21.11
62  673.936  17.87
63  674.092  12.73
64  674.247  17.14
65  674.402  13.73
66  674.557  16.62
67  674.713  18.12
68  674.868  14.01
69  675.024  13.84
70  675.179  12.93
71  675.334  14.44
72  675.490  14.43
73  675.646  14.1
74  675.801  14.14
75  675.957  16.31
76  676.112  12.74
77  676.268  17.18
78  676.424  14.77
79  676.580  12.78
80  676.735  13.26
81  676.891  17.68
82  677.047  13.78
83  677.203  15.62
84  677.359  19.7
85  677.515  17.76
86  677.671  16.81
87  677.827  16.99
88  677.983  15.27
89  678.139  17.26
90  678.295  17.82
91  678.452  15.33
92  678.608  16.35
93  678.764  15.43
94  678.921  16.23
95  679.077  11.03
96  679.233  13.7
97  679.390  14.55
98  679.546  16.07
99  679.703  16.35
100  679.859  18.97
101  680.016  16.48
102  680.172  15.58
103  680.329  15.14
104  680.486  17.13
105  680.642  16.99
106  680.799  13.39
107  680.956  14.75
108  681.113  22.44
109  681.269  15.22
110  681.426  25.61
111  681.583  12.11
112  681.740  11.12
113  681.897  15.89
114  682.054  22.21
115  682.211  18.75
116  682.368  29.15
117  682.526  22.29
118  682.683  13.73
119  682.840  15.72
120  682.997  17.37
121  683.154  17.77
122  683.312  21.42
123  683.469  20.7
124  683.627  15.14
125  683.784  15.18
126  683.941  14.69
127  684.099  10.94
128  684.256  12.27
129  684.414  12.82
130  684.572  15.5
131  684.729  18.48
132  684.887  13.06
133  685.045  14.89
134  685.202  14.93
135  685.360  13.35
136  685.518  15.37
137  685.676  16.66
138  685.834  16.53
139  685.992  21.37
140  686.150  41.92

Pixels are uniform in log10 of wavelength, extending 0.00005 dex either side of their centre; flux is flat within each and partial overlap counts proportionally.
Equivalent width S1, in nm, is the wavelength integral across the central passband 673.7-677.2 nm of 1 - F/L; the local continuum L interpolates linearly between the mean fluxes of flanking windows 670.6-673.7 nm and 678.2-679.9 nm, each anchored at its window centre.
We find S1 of 0.23 nm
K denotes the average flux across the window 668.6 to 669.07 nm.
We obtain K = 16.6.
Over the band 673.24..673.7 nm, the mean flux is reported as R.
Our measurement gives 15.2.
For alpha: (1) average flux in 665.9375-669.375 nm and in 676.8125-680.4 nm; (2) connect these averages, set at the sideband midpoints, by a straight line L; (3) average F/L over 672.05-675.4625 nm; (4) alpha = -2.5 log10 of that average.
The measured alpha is 0.01 mag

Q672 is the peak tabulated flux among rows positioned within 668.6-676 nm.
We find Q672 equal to 22.58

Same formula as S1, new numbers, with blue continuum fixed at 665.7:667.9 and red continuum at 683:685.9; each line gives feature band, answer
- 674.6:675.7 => 0.064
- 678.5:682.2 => -0.164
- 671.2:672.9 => -0.138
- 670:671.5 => -0.107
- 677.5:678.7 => -0.084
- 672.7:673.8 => -0.070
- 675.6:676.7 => 0.071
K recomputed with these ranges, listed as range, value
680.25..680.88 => 15.6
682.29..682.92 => 20.2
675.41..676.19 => 14.3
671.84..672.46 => 16.8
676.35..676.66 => 13.8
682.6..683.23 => 16.2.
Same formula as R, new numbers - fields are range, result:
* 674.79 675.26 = 13.6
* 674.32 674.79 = 16.2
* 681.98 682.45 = 23.3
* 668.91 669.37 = 15.1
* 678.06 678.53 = 16.8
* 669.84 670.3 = 17.2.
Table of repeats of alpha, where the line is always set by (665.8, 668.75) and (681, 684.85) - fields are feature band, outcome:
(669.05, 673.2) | -0.03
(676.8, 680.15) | 0.05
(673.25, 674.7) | 0.01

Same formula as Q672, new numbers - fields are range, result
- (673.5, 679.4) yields 21.11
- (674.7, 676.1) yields 18.12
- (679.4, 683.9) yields 29.15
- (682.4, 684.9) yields 22.29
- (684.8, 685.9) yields 16.66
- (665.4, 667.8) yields 18.02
